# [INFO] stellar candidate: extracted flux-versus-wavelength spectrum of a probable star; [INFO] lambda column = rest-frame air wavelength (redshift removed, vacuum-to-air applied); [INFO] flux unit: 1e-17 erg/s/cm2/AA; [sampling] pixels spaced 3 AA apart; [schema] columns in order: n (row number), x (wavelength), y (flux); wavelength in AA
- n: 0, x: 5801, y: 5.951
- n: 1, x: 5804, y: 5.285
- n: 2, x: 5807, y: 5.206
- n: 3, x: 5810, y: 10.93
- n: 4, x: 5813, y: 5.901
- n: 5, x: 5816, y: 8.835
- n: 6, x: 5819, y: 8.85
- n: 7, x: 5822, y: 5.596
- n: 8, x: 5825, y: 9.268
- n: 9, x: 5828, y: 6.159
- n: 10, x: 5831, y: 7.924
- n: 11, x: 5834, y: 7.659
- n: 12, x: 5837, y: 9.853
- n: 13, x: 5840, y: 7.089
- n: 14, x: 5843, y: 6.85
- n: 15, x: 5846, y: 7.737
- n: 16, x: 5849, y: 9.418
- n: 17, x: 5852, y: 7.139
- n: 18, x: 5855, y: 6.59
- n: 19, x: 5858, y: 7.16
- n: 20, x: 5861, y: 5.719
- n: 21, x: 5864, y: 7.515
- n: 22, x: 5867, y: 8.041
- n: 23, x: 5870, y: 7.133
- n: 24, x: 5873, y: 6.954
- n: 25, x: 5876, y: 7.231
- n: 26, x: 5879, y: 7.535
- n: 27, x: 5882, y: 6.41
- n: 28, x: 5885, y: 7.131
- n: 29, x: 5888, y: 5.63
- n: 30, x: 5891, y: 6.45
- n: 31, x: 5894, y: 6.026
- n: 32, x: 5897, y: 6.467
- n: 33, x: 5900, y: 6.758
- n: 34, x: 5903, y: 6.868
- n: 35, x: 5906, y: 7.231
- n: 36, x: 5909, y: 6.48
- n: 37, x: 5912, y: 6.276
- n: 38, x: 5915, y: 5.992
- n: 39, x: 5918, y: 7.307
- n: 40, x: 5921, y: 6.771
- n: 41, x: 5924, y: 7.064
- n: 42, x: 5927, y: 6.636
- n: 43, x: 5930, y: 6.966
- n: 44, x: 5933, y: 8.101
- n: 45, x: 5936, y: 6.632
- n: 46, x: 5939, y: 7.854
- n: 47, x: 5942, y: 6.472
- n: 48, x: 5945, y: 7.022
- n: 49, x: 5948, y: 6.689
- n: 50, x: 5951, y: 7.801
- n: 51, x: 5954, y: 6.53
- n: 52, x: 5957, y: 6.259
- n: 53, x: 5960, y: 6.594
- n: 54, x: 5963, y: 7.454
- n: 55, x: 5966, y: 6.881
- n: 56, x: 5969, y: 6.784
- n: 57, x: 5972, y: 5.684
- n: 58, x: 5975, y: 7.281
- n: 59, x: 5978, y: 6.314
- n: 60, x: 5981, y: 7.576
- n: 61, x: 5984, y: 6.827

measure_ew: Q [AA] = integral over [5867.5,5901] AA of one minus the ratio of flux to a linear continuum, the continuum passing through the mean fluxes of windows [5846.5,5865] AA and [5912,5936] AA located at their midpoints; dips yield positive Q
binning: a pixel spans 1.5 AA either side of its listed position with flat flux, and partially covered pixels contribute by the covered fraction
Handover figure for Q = 1.81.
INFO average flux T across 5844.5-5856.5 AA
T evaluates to 7.72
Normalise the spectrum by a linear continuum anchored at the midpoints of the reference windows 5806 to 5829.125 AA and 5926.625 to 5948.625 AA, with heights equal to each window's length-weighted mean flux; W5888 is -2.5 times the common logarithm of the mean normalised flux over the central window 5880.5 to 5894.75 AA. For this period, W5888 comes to 0.16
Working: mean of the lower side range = 7.67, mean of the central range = 6.35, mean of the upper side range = 7.08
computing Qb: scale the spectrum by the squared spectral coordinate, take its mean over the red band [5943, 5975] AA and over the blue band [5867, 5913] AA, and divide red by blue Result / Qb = 1.0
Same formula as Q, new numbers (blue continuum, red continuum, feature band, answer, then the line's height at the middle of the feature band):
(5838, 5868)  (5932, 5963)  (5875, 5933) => 3.5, 7.16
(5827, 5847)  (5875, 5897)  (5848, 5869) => -0.4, 7.19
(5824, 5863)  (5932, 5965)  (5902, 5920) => 1.3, 7.21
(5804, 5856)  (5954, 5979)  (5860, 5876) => 0.5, 7.37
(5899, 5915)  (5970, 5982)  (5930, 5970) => -2.0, 6.67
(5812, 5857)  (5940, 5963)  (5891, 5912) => 1.7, 7.19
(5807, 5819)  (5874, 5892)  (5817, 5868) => 0.0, 7.57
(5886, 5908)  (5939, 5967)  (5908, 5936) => -0.6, 6.68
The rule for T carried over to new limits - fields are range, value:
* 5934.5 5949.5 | 6.93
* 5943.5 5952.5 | 7.17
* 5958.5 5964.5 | 7.02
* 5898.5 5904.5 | 6.81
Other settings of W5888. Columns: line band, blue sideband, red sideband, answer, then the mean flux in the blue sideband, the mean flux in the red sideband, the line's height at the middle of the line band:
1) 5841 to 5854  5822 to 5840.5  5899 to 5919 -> -0.02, 7.85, 6.69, 7.6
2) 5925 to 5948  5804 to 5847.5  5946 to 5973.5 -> -0.03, 7.62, 6.75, 6.9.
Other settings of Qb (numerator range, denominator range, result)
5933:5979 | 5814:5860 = 0.93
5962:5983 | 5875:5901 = 1.06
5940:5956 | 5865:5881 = 0.96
